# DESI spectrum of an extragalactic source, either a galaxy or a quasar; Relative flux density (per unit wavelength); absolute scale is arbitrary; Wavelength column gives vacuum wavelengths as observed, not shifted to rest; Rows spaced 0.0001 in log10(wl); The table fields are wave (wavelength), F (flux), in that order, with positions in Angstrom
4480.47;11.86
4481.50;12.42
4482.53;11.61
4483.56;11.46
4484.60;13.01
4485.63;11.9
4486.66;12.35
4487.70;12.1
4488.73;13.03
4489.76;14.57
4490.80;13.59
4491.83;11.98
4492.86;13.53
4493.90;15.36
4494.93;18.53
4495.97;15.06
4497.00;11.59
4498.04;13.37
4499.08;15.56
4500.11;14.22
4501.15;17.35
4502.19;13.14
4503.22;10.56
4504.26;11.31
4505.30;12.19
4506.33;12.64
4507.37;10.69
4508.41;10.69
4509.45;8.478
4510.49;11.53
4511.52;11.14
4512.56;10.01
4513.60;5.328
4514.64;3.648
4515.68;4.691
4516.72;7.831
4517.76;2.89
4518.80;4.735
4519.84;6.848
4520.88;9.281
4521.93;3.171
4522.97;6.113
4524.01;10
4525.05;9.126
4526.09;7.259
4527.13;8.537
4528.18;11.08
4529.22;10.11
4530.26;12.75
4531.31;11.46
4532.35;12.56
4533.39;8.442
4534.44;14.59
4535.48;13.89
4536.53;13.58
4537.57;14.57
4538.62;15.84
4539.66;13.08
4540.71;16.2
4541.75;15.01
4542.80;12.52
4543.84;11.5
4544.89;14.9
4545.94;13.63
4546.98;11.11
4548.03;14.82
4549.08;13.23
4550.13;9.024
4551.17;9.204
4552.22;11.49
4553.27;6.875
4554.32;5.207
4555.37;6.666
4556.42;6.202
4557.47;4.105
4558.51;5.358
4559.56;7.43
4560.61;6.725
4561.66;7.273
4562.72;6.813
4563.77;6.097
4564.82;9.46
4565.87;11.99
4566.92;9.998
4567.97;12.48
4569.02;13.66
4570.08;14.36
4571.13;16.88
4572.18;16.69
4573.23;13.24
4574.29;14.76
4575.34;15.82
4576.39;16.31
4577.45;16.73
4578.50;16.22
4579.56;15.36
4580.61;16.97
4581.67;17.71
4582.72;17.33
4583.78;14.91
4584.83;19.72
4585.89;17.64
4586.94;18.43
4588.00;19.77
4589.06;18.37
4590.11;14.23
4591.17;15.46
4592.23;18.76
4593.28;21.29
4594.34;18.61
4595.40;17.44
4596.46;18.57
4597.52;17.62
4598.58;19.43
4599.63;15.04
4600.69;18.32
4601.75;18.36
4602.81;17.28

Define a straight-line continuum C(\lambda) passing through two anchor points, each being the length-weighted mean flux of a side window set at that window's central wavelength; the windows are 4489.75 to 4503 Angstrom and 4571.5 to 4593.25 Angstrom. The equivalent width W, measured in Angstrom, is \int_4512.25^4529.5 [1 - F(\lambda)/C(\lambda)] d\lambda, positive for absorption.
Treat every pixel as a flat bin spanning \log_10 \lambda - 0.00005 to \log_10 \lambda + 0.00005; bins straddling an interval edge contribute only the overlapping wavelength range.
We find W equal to 9.2 Angstrom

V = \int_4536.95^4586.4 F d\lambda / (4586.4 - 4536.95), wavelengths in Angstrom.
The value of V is 12.4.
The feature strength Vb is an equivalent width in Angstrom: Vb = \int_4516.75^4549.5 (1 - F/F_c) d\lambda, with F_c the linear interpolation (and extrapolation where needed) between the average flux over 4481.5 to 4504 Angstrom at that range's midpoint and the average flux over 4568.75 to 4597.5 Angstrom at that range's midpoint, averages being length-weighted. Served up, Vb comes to 8.9 Angstrom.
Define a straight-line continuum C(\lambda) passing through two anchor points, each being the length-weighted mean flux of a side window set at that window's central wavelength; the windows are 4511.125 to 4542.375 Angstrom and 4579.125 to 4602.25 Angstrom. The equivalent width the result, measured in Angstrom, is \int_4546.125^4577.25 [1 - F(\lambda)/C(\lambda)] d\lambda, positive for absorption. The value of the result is 8.0 Angstrom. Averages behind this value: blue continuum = 9.8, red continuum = 17.7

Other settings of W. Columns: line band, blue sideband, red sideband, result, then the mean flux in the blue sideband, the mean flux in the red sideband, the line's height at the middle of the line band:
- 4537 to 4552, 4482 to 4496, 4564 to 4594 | 1.72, 13.4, 15.8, 14.9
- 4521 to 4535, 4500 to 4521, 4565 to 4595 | 1.92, 9.39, 16.1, 11.1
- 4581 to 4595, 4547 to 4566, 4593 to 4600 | -1.54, 8.22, 18.3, 16.1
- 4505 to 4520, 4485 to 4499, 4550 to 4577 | 5.35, 13.7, 10.2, 12.7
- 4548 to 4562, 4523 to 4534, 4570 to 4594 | 5.67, 9.99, 16.9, 13.4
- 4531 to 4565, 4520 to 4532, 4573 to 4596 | 2.88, 8.97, 17.1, 12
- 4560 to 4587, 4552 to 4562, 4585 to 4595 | -3.04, 6.58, 18.1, 12.3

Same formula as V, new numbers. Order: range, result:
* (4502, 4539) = 9.69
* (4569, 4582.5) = 15.9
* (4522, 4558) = 10.9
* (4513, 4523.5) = 5.49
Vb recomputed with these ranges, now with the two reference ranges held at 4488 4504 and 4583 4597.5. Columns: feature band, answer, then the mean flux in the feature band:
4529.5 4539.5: 1.68 Angstrom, 13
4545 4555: 3.45 Angstrom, 10.6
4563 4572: 2.69 Angstrom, 11.9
